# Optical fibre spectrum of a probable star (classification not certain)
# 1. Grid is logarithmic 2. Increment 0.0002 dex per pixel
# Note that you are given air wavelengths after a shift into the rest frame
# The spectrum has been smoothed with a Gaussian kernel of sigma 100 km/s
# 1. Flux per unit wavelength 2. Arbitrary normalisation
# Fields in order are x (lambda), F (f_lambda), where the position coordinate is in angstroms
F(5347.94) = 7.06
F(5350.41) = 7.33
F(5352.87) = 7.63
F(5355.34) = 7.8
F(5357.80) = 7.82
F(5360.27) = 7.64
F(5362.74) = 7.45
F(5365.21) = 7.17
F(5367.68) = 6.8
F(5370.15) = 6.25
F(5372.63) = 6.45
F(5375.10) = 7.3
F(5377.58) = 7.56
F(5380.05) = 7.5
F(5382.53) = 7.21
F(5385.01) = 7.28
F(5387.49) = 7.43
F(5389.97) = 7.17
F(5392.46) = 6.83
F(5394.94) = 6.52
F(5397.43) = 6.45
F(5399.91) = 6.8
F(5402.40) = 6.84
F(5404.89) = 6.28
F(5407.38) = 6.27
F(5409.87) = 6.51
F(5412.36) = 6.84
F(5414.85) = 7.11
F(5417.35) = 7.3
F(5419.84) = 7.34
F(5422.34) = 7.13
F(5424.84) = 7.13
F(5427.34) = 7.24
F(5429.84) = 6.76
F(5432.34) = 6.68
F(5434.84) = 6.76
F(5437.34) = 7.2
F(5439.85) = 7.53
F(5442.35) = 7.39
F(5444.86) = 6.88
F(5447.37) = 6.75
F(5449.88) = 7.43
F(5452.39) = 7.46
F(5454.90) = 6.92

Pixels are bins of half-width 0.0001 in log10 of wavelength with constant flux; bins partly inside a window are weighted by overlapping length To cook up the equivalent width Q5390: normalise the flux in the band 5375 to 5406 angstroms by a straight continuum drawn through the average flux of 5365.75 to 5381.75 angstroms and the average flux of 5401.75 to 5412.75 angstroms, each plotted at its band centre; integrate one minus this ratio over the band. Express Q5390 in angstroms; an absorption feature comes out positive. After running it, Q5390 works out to -1.1 angstroms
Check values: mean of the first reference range 6.99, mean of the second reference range 6.51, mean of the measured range 7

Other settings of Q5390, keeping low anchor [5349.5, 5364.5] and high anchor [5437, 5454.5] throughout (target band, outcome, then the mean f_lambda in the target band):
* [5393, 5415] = 2.4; 6.61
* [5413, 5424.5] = 0.2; 7.19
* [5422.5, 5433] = 0.4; 6.98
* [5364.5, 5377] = 1.2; 6.82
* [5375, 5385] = 0.2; 7.39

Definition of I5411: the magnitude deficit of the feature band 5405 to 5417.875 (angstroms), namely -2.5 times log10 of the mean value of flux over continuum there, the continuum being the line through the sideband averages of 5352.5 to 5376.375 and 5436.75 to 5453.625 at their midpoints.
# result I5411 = 0.08 mag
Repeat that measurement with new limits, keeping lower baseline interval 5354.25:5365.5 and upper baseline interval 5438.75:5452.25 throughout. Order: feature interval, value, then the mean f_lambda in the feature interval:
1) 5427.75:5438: 0.06 mag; 6.87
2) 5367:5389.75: 0.06 mag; 7.1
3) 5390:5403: 0.11 mag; 6.72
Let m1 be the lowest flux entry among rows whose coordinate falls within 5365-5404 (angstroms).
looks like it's 6.25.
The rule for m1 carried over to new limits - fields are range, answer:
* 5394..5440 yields 6.27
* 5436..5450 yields 6.75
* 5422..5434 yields 6.68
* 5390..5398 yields 6.45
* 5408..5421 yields 6.51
